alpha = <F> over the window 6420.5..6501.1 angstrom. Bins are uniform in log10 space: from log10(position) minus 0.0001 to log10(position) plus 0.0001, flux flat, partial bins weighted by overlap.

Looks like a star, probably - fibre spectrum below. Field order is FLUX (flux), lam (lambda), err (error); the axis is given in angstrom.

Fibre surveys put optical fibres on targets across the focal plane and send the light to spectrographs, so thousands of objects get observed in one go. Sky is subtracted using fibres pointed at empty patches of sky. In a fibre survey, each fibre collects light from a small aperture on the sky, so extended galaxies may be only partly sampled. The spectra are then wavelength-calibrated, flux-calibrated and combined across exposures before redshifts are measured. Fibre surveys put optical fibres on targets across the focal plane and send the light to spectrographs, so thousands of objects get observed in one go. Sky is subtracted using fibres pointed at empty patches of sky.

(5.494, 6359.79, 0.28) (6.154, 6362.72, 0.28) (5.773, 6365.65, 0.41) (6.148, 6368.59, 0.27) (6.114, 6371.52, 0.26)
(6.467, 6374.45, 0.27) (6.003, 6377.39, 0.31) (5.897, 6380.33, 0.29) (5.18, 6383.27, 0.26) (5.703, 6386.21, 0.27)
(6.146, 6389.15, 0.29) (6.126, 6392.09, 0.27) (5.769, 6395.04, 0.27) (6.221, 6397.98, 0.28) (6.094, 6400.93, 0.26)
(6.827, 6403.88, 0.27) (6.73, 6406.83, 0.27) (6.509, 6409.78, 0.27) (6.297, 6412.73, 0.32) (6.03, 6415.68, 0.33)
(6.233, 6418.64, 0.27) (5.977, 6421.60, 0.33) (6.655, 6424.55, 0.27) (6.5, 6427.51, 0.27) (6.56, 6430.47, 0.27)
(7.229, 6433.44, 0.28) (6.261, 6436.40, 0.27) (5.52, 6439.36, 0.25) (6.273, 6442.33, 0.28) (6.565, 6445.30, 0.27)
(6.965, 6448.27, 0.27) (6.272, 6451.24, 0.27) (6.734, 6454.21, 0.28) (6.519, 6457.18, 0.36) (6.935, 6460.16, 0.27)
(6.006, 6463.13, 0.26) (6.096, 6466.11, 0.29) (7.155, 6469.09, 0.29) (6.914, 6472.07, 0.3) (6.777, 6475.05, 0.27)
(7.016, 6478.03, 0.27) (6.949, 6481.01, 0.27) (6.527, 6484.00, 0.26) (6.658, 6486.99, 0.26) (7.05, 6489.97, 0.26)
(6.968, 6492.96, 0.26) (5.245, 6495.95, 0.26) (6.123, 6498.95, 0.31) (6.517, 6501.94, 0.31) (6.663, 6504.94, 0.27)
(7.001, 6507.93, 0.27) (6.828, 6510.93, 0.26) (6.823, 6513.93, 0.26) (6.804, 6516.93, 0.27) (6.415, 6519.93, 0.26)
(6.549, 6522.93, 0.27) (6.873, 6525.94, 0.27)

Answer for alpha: 6.54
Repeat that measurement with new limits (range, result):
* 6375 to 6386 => 5.76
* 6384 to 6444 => 6.27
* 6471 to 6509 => 6.64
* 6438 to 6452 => 6.33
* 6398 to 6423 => 6.33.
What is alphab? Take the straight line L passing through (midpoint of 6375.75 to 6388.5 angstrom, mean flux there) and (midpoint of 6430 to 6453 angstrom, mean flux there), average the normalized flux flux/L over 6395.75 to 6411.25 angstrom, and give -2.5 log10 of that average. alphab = -0.079 mag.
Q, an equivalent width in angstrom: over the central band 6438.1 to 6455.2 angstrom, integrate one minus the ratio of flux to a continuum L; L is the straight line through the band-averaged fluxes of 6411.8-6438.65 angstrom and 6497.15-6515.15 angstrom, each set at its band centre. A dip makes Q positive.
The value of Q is 0.2 angstrom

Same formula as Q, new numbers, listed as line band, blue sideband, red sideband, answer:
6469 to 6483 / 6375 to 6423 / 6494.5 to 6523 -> -1.2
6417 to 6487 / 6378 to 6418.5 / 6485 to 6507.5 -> -2.5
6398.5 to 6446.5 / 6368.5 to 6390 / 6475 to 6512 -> -1.4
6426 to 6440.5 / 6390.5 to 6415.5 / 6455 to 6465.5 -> -0.1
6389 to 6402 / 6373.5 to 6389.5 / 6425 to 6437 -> 0.1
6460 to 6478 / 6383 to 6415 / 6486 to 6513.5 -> -0.6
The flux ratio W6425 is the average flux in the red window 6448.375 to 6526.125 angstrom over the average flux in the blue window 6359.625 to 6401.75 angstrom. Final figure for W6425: 1.1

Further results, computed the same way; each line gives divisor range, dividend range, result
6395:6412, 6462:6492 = 1.05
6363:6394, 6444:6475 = 1.11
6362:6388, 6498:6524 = 1.12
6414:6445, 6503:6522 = 1.07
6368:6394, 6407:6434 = 1.08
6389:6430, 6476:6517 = 1.05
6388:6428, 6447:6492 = 1.07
